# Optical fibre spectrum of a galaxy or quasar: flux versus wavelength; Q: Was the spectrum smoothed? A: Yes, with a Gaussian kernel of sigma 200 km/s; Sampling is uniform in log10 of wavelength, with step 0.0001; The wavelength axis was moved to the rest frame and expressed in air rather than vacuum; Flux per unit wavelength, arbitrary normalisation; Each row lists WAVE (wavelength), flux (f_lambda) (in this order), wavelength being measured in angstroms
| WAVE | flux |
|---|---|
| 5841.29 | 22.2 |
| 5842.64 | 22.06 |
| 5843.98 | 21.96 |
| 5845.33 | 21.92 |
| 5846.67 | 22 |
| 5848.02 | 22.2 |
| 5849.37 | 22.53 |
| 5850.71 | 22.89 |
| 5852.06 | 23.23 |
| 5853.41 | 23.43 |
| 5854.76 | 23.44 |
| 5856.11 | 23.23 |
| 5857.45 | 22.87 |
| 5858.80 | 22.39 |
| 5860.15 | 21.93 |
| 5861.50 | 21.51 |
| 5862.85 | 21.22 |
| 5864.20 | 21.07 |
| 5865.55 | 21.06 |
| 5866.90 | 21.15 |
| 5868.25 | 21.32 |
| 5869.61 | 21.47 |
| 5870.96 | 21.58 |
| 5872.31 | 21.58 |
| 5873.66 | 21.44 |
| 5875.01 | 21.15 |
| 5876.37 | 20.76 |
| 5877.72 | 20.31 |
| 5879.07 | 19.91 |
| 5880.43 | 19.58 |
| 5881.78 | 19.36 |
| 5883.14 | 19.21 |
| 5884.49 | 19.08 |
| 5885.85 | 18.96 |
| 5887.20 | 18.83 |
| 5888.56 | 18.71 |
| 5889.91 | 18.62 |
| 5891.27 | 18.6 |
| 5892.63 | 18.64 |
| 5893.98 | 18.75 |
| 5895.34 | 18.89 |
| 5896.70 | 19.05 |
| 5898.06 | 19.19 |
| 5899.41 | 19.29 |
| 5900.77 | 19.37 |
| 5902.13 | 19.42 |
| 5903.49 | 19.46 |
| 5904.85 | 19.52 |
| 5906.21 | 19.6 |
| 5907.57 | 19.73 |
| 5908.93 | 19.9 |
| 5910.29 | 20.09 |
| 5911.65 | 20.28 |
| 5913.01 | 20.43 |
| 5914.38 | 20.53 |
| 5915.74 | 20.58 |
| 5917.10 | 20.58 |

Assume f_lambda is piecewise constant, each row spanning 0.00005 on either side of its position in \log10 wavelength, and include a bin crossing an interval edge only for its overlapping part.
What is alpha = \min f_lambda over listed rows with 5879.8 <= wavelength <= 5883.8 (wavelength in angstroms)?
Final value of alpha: 19.21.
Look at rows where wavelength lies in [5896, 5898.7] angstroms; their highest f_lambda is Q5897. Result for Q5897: 19.19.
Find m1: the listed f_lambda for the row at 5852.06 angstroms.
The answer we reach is 23.23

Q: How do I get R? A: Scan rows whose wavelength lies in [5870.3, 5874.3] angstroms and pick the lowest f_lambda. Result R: 21.44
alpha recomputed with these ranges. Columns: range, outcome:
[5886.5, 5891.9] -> 18.6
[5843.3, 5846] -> 21.92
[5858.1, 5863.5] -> 21.22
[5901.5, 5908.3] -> 19.42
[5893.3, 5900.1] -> 18.75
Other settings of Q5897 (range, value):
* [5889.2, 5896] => 18.89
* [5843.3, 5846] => 21.96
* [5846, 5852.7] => 23.23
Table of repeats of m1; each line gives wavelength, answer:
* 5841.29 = 22.2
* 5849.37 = 22.53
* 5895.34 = 18.89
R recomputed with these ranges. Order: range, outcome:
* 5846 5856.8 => 22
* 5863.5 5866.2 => 21.06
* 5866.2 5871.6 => 21.15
